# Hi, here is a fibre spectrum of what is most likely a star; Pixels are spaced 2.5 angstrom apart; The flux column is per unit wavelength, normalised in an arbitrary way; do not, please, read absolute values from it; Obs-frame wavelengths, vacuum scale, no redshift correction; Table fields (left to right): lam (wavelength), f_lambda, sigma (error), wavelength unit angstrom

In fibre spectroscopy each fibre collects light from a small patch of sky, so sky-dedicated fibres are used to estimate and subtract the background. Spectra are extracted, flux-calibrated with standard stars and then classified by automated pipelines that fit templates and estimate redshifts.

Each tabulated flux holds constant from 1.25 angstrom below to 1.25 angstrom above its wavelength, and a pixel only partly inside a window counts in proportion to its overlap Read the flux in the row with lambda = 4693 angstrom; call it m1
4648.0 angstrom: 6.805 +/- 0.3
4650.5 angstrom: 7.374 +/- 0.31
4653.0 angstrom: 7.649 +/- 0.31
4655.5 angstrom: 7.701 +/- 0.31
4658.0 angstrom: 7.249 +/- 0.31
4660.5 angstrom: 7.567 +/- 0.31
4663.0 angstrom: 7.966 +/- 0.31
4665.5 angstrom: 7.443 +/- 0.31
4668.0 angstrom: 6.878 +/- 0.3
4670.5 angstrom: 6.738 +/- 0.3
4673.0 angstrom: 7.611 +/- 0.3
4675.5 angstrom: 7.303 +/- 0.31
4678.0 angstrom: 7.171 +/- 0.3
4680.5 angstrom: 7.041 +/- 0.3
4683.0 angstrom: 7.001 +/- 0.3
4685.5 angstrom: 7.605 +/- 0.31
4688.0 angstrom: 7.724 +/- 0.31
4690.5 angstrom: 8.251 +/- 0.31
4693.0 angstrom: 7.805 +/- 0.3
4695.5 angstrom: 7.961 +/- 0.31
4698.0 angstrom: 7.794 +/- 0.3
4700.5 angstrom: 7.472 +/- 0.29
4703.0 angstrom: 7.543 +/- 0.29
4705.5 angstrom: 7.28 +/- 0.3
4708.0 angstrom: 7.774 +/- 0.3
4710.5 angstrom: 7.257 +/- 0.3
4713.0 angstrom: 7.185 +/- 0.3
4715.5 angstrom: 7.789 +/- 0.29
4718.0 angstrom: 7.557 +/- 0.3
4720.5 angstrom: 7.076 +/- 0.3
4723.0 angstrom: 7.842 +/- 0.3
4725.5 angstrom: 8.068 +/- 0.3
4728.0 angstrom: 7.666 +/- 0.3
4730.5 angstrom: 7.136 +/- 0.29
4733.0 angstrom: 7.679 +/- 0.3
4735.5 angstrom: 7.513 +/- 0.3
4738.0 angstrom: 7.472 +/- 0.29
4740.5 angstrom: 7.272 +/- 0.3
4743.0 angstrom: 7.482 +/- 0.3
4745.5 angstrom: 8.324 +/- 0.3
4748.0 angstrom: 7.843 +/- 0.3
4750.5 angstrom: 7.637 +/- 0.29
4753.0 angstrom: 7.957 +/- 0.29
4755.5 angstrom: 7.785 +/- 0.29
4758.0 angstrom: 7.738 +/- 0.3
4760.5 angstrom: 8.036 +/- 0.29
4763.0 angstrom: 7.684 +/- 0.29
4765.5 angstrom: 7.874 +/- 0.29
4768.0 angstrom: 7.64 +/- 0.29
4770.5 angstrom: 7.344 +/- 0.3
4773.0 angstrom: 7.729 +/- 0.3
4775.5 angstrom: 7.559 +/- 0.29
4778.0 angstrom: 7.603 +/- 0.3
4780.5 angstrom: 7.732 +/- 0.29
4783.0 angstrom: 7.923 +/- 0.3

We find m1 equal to 7.805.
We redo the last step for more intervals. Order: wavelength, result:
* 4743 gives 7.482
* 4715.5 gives 7.789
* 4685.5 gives 7.605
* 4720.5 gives 7.076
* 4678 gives 7.171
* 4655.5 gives 7.701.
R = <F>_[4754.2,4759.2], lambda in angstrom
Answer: 7.76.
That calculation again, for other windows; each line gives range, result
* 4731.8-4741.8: 7.48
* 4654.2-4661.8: 7.51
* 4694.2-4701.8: 7.74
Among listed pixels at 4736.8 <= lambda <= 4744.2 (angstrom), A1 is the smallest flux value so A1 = 7.272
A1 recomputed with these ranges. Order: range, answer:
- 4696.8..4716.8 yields 7.185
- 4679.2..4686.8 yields 7.001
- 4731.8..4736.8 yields 7.513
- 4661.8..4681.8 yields 6.738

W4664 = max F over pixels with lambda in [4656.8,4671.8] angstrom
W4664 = 7.966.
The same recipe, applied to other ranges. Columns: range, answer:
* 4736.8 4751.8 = 8.324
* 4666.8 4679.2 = 7.611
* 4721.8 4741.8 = 8.068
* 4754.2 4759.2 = 7.785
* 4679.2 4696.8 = 8.251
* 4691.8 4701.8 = 7.961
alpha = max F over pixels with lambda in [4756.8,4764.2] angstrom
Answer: 8.036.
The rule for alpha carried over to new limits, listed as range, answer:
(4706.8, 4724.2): 7.842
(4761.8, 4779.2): 7.874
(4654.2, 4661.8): 7.701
